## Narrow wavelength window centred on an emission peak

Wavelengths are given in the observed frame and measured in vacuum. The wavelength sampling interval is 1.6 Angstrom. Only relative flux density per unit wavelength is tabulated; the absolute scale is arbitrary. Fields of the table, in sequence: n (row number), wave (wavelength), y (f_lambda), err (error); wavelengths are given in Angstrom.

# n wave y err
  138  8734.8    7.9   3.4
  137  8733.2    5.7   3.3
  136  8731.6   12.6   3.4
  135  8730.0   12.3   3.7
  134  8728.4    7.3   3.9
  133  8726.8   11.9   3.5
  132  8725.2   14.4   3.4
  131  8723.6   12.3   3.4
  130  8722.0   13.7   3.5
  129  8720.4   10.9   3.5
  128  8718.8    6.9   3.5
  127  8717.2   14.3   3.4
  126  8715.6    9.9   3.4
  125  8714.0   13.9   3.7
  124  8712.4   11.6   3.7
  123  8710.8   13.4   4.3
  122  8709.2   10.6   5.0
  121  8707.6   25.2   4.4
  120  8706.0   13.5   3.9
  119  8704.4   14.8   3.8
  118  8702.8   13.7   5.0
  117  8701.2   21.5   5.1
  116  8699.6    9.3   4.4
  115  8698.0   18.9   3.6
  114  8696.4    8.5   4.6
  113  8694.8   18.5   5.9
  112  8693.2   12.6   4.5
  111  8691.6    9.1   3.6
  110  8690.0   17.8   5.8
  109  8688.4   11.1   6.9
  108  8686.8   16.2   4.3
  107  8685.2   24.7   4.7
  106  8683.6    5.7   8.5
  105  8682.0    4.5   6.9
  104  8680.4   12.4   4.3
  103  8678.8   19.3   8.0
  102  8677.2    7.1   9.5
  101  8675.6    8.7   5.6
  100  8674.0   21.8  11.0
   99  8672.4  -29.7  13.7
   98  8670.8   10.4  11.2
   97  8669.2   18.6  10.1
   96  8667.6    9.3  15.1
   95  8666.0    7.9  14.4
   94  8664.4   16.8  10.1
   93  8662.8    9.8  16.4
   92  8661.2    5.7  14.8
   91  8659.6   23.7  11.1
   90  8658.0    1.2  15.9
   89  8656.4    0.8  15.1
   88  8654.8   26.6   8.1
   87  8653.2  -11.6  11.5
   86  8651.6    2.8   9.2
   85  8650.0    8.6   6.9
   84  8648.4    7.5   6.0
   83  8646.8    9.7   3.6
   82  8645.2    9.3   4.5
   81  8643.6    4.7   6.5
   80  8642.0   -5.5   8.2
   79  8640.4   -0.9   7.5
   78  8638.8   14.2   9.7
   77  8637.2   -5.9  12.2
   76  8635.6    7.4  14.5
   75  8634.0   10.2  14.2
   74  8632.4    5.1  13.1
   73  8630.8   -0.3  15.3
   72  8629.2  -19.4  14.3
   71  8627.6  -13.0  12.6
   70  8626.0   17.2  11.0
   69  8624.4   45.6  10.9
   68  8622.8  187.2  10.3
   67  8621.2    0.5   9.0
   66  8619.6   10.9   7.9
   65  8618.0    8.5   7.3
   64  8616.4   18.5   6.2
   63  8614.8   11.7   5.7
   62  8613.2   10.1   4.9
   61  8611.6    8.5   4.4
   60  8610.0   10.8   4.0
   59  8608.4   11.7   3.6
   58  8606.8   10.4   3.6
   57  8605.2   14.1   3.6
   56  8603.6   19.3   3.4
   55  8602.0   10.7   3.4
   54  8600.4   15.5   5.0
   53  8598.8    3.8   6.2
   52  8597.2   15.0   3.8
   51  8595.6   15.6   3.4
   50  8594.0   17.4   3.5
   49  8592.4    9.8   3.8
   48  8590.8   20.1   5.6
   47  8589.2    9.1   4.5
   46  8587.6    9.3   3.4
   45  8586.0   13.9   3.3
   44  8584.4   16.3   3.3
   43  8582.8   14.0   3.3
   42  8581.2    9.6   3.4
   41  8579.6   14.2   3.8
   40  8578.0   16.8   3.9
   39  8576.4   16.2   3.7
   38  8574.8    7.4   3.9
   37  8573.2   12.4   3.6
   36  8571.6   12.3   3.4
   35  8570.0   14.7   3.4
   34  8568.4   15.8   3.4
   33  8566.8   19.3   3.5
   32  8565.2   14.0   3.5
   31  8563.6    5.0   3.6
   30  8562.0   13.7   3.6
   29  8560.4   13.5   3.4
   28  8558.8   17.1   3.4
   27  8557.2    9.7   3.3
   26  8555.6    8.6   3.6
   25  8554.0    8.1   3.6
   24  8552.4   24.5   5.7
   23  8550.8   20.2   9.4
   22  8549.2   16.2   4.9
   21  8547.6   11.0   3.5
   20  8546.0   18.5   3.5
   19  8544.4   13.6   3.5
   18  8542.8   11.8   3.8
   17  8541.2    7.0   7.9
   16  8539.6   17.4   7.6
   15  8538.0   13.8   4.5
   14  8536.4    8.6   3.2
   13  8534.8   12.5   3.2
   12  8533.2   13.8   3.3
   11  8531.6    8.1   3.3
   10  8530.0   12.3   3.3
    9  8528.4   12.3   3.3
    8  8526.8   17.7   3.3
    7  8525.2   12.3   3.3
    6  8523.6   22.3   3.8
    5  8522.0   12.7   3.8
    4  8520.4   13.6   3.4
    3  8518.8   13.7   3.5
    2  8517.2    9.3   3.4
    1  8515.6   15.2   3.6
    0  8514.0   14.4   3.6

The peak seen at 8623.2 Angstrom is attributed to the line [O III]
